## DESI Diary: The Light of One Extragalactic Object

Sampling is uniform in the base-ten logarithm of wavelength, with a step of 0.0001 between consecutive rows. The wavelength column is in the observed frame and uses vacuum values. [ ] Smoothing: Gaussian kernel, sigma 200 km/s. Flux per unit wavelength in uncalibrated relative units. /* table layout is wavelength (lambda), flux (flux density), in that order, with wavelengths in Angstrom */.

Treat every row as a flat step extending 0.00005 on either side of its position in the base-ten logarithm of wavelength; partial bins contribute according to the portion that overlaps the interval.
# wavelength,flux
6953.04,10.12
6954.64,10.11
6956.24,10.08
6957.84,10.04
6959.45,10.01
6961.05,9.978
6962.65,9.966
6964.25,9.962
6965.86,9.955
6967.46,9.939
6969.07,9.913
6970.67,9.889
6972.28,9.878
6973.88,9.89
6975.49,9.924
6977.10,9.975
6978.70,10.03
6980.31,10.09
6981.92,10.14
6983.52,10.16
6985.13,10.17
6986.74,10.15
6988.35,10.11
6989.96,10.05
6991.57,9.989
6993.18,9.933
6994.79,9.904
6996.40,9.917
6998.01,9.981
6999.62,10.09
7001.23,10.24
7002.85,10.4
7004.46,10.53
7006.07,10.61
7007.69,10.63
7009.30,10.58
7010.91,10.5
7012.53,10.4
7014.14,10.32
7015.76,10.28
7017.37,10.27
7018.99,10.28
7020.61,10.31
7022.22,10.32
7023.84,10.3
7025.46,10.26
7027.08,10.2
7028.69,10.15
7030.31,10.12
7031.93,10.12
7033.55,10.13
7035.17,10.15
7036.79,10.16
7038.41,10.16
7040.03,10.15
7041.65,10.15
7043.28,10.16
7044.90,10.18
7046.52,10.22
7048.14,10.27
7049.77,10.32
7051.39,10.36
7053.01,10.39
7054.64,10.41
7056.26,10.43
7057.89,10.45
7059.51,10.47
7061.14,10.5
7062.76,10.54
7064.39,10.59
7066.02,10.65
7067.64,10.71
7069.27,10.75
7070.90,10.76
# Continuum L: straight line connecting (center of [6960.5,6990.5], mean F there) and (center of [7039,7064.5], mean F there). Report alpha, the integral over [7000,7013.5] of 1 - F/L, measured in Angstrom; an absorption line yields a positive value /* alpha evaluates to -0.4 Angstrom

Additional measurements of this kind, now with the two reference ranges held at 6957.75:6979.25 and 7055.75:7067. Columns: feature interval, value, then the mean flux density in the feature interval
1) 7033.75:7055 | 0.39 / 10.2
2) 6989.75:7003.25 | 0.10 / 10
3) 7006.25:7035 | -0.10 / 10.3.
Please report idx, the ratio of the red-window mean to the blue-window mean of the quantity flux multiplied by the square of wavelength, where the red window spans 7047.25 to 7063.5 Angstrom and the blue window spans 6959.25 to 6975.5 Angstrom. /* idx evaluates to 1.07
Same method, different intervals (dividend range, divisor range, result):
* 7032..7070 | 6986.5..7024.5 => 1.02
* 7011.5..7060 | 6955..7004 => 1.04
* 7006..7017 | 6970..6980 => 1.06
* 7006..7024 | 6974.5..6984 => 1.05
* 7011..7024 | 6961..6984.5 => 1.05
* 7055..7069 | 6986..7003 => 1.07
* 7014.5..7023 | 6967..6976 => 1.05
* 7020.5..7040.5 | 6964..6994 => 1.03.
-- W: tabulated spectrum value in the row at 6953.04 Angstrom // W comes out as 10.12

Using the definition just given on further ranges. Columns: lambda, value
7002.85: 10.4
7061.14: 10.5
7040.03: 10.15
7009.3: 10.58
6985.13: 10.17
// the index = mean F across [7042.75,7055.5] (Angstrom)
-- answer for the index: 10.3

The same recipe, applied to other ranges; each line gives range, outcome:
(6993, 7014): 10.3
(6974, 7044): 10.2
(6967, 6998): 10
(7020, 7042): 10.2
